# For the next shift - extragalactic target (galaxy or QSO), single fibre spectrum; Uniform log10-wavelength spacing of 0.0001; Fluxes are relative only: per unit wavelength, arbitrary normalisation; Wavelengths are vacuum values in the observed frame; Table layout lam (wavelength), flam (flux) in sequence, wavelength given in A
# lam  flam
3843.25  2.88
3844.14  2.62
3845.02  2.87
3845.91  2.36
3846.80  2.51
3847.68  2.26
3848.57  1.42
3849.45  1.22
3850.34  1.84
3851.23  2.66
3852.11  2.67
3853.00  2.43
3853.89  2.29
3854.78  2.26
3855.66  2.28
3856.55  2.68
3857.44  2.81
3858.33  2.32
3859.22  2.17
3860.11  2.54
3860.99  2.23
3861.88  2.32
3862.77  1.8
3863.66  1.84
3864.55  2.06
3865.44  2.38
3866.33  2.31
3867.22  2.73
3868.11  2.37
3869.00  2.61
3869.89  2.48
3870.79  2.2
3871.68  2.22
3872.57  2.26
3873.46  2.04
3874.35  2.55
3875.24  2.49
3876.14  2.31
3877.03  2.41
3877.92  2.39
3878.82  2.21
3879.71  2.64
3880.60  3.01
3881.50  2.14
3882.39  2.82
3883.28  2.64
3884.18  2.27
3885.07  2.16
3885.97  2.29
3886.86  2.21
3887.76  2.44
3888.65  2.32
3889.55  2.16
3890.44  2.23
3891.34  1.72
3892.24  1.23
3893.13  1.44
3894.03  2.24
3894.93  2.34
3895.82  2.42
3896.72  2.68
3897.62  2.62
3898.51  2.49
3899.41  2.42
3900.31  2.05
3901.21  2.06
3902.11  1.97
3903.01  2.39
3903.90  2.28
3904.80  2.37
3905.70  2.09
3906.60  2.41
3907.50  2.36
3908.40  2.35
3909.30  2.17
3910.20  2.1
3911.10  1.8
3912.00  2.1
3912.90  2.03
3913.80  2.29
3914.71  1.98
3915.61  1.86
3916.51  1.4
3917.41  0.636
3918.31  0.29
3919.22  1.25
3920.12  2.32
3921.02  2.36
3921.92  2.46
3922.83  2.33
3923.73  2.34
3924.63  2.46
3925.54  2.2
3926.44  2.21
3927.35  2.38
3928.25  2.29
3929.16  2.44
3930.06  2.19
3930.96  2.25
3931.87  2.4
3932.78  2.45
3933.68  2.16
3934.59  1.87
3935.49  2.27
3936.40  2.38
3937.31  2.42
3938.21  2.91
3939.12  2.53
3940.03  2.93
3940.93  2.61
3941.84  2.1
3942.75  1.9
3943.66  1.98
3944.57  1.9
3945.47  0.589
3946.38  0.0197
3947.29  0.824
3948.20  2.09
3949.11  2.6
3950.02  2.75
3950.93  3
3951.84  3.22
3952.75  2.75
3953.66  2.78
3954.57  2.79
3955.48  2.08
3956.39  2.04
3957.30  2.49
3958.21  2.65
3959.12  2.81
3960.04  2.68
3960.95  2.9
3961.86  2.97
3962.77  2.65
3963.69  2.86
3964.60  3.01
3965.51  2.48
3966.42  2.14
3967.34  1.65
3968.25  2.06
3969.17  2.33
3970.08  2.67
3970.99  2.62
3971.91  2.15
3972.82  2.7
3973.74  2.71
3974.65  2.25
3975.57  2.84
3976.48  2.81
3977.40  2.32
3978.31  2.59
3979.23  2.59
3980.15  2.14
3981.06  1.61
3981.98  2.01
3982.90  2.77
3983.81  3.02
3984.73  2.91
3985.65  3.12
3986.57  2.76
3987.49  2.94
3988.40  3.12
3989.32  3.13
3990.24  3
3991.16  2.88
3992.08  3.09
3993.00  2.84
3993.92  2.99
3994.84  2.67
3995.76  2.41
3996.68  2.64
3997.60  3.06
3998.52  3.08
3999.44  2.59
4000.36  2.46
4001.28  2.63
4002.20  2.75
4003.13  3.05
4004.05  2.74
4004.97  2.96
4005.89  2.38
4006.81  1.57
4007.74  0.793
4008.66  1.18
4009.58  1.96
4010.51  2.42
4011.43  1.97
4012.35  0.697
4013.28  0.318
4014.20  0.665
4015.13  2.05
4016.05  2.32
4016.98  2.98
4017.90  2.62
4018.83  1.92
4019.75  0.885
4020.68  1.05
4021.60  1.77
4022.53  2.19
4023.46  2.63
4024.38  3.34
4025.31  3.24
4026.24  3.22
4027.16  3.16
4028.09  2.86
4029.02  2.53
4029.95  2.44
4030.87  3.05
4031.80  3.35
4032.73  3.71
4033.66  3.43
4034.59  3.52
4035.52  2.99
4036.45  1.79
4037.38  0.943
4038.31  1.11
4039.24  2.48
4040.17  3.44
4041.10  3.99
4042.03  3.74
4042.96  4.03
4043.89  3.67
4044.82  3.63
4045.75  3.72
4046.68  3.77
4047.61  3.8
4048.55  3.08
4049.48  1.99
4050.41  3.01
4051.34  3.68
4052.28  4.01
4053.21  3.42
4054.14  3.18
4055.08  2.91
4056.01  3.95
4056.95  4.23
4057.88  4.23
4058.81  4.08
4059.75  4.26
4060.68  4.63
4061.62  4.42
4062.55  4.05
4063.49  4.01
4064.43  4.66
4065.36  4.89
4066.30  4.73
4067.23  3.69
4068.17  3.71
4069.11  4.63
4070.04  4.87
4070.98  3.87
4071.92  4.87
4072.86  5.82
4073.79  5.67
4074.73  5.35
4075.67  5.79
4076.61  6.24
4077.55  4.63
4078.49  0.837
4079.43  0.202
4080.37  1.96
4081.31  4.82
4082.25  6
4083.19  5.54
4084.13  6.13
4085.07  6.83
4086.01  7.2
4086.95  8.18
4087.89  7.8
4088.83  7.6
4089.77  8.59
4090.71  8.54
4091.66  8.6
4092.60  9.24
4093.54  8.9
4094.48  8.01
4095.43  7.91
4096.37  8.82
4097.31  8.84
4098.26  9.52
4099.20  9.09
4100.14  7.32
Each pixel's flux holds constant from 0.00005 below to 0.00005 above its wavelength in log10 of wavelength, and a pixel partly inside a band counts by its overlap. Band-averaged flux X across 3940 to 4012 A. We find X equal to 2.46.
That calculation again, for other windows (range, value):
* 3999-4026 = 2.08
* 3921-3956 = 2.26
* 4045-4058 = 3.48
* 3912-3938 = 2.08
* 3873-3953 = 2.18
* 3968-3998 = 2.66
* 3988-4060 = 2.76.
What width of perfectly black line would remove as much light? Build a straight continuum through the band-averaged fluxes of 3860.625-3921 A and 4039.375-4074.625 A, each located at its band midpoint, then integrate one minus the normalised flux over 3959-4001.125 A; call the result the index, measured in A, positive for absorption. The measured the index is 6.8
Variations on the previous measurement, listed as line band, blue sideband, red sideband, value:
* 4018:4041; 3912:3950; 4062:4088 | 8.1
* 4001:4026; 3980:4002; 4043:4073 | 8.8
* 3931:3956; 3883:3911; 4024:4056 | 2.8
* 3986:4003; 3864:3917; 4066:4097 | 5.7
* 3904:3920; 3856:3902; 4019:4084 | 4.2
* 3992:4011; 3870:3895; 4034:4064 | 3.8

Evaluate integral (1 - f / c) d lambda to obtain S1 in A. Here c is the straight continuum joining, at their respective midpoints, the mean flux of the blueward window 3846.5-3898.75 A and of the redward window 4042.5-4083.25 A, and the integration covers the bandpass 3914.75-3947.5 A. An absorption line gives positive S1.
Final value 9.5 A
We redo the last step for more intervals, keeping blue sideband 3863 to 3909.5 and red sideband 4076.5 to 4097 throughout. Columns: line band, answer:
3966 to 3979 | 5.3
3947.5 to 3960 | 3.8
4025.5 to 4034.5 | 3.7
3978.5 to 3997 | 7.1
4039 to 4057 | 7.0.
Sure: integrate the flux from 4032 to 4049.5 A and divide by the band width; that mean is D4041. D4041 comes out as 3.13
